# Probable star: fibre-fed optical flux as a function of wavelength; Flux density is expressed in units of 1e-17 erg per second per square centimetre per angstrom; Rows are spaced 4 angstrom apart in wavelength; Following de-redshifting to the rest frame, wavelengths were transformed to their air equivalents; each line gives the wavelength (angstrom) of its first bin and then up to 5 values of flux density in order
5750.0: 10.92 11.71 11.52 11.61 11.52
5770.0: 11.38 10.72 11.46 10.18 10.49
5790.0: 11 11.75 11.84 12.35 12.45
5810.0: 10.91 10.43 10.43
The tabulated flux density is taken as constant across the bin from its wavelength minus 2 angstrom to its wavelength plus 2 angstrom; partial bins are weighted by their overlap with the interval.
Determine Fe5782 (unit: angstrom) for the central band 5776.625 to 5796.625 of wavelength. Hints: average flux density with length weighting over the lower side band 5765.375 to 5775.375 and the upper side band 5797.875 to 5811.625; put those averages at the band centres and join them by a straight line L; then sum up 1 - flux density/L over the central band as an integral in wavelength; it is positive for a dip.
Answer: 0.96 angstrom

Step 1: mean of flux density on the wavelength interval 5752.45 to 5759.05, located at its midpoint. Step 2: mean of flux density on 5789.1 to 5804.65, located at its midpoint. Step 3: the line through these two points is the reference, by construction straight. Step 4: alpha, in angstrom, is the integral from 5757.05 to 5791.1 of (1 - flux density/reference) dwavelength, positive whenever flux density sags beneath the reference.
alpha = 1.8 angstrom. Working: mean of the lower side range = 11.6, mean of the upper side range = 11.8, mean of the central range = 11.1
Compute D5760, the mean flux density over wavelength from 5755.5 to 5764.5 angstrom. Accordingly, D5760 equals 11.6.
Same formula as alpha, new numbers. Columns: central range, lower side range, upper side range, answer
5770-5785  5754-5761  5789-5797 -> 0.89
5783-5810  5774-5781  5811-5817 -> -1.93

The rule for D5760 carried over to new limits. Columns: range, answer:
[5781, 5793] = 10.7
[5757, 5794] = 11.1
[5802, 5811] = 11.9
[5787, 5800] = 11.4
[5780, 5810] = 11.4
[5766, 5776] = 11.1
